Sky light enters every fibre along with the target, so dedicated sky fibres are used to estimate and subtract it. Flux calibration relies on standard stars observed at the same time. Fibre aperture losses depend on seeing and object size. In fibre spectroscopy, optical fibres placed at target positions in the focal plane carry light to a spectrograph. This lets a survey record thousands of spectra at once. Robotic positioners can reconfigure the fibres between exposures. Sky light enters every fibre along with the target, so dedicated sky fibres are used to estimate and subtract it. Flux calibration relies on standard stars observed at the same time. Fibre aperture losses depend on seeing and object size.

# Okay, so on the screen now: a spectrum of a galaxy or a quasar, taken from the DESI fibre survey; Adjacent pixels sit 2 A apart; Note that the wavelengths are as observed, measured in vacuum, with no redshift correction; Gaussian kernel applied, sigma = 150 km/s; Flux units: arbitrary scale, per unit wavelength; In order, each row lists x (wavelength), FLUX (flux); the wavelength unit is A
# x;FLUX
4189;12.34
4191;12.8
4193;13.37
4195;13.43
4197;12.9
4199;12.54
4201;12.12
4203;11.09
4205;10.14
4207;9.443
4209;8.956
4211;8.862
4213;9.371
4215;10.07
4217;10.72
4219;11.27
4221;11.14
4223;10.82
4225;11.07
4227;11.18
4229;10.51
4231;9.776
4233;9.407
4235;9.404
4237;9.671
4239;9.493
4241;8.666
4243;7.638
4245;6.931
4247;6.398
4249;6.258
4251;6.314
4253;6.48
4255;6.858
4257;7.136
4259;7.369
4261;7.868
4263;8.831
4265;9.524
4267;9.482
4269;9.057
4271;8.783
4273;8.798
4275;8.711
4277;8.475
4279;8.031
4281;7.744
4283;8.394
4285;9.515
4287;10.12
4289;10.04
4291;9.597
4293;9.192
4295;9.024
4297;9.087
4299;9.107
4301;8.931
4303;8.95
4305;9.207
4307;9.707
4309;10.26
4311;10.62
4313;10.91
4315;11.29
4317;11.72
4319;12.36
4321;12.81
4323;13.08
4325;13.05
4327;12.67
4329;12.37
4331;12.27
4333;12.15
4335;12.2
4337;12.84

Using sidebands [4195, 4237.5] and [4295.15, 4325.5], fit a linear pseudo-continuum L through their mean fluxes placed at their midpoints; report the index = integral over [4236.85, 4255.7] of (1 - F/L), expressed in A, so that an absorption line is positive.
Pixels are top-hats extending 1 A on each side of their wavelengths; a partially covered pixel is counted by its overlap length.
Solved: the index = 5.7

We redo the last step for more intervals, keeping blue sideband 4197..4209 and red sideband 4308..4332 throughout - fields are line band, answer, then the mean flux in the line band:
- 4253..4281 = 7.9 A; 8.29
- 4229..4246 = 3.5 A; 8.97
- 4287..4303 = 3.3 A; 9.31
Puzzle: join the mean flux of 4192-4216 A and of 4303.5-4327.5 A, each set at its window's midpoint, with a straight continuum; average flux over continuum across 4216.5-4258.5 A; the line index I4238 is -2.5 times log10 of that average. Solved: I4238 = 0.246 mag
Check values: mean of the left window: 11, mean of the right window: 11.4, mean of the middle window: 8.87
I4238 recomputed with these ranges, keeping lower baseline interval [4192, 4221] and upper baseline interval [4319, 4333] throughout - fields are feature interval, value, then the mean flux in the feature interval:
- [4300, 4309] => 0.31 mag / 9.32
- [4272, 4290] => 0.33 mag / 8.87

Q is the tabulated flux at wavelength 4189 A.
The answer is 12.34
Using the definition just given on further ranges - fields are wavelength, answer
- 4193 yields 13.37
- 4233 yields 9.407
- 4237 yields 9.671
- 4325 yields 13.05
